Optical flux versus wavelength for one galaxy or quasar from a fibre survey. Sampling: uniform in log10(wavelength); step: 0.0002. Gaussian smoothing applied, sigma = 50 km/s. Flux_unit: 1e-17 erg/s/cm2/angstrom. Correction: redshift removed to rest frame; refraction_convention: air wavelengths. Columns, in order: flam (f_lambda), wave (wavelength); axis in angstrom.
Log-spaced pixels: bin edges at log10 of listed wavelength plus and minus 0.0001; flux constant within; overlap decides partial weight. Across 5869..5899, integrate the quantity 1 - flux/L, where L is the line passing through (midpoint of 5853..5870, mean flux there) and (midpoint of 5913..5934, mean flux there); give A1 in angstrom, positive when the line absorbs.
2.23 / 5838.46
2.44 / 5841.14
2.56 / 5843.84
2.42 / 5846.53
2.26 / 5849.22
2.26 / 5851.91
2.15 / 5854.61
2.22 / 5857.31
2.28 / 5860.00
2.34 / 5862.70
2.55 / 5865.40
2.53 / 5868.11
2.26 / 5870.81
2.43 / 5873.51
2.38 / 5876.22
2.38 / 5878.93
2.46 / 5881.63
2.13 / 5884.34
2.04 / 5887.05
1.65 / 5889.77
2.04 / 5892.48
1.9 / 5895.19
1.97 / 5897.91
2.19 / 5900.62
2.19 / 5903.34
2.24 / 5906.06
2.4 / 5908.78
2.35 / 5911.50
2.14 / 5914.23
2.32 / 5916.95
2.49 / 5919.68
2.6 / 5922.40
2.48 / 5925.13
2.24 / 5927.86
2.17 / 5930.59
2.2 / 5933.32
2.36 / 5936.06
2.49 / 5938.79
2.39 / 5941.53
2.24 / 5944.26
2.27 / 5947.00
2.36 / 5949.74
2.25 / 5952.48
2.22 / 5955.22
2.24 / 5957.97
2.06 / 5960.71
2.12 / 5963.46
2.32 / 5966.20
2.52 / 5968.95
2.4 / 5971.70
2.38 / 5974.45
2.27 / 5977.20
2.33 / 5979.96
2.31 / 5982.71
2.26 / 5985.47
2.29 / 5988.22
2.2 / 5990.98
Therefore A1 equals 2.3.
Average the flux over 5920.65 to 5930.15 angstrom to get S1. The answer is 2.42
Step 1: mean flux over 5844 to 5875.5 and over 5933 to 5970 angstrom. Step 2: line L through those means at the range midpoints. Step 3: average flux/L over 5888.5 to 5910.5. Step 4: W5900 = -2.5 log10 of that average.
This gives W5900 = 0.12 mag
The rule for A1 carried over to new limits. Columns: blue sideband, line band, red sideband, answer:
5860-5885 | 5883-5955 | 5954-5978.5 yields 3.0 angstrom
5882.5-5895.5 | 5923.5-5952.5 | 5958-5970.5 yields -2.2 angstrom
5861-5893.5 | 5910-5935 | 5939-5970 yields -0.7 angstrom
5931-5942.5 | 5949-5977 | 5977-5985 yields 0.4 angstrom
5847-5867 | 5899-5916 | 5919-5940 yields 0.8 angstrom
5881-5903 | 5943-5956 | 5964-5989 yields -0.2 angstrom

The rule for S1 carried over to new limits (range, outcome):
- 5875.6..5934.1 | 2.22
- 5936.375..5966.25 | 2.27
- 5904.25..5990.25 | 2.31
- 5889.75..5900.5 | 1.96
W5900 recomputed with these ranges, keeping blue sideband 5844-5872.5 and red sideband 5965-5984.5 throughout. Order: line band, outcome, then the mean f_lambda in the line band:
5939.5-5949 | 0.017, 2.32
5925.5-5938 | 0.037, 2.27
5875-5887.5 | 0.022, 2.29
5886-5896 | 0.226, 1.9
